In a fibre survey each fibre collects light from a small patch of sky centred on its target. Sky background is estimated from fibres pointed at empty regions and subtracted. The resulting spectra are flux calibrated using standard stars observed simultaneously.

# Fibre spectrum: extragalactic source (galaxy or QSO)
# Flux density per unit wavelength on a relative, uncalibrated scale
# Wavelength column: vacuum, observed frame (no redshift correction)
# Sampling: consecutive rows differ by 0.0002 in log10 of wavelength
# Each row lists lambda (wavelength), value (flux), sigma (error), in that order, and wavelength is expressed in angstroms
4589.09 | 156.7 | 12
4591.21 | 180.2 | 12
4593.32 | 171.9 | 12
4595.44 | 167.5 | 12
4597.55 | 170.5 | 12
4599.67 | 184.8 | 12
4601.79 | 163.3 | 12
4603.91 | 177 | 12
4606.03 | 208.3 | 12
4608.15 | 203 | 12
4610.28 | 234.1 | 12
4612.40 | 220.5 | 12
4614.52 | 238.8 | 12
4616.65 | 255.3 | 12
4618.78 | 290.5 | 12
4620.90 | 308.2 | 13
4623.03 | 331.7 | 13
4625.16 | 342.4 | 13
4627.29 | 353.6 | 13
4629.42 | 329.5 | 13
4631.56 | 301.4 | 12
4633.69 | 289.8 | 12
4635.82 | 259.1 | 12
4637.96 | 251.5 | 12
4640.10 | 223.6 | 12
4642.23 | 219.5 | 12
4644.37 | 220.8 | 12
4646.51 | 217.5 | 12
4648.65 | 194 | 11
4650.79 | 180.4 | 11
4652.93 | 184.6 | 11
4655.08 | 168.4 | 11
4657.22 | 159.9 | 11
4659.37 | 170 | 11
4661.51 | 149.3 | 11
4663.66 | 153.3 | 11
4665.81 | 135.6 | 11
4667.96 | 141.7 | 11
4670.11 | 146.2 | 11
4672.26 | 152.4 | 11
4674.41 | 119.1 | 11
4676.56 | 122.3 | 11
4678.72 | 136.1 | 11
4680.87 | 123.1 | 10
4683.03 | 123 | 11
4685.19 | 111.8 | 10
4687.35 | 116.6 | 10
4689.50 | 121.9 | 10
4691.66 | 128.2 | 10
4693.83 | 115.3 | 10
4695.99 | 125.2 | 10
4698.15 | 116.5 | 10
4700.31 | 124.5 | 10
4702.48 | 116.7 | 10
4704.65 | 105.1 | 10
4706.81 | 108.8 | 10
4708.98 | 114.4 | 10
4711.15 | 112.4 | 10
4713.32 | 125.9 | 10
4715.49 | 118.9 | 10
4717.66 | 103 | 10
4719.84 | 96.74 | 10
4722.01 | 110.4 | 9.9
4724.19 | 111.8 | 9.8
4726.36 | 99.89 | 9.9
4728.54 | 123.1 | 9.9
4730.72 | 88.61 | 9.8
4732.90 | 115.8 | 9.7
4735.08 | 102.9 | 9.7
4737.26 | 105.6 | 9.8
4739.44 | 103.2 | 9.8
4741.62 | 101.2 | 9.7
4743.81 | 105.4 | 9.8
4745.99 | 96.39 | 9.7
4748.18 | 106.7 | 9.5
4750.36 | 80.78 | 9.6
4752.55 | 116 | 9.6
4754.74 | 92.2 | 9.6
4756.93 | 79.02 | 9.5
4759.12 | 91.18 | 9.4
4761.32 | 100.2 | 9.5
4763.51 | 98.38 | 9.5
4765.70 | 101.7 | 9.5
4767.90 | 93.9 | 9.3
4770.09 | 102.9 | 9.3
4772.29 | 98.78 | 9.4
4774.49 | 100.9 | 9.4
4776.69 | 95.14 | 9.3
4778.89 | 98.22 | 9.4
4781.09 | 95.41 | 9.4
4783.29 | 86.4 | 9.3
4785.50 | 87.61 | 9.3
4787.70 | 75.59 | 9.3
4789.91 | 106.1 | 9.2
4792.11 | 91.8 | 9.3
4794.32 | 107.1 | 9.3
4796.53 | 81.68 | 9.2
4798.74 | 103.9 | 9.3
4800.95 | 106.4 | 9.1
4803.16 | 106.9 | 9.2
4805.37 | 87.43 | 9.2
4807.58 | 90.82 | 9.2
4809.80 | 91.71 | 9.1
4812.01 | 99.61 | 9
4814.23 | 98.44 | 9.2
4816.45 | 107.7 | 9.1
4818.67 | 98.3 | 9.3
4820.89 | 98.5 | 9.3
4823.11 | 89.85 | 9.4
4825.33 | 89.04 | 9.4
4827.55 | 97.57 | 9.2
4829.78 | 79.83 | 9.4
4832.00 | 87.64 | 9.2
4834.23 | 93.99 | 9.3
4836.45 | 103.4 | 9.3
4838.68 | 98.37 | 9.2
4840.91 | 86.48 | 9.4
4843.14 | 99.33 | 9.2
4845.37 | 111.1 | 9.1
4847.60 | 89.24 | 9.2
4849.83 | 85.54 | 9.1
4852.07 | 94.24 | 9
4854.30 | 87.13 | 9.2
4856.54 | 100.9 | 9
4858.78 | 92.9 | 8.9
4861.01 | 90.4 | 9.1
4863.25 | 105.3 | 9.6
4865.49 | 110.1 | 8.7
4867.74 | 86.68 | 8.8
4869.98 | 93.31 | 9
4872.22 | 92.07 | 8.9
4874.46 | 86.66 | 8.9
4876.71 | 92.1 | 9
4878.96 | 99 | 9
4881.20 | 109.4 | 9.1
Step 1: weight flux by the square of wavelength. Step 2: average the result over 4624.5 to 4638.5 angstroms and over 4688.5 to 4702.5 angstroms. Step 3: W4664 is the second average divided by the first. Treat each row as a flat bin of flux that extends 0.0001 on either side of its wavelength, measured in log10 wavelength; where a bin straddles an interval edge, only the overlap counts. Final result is 0.41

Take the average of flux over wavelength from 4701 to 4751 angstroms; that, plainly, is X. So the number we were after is 107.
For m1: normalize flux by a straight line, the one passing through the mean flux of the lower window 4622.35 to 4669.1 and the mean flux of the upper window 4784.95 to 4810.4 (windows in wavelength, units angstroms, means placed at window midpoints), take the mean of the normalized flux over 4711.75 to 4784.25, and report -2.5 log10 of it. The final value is 0.32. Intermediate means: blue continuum 225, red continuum 95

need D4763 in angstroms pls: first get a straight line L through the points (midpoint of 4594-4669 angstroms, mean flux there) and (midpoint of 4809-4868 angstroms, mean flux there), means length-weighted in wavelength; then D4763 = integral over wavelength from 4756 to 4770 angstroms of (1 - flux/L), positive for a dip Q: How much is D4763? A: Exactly 4.6 angstroms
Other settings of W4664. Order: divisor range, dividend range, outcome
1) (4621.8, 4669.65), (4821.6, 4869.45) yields 0.46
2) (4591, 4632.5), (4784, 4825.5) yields 0.43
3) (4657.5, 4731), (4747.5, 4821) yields 0.81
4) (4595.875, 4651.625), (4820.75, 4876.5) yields 0.42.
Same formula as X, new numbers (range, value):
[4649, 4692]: 143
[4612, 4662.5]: 245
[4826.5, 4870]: 94.7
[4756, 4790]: 94.2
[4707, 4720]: 113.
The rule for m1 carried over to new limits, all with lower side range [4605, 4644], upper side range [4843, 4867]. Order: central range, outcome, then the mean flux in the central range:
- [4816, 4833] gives 0.27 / 93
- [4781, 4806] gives 0.44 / 94.8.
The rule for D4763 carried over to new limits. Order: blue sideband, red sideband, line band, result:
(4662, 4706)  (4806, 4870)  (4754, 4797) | 5.4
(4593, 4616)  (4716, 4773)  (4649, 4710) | 4.5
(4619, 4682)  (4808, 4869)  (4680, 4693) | 4.7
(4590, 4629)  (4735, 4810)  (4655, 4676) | 4.4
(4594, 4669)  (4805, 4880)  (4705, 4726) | 7.4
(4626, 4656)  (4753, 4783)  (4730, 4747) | 3.6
